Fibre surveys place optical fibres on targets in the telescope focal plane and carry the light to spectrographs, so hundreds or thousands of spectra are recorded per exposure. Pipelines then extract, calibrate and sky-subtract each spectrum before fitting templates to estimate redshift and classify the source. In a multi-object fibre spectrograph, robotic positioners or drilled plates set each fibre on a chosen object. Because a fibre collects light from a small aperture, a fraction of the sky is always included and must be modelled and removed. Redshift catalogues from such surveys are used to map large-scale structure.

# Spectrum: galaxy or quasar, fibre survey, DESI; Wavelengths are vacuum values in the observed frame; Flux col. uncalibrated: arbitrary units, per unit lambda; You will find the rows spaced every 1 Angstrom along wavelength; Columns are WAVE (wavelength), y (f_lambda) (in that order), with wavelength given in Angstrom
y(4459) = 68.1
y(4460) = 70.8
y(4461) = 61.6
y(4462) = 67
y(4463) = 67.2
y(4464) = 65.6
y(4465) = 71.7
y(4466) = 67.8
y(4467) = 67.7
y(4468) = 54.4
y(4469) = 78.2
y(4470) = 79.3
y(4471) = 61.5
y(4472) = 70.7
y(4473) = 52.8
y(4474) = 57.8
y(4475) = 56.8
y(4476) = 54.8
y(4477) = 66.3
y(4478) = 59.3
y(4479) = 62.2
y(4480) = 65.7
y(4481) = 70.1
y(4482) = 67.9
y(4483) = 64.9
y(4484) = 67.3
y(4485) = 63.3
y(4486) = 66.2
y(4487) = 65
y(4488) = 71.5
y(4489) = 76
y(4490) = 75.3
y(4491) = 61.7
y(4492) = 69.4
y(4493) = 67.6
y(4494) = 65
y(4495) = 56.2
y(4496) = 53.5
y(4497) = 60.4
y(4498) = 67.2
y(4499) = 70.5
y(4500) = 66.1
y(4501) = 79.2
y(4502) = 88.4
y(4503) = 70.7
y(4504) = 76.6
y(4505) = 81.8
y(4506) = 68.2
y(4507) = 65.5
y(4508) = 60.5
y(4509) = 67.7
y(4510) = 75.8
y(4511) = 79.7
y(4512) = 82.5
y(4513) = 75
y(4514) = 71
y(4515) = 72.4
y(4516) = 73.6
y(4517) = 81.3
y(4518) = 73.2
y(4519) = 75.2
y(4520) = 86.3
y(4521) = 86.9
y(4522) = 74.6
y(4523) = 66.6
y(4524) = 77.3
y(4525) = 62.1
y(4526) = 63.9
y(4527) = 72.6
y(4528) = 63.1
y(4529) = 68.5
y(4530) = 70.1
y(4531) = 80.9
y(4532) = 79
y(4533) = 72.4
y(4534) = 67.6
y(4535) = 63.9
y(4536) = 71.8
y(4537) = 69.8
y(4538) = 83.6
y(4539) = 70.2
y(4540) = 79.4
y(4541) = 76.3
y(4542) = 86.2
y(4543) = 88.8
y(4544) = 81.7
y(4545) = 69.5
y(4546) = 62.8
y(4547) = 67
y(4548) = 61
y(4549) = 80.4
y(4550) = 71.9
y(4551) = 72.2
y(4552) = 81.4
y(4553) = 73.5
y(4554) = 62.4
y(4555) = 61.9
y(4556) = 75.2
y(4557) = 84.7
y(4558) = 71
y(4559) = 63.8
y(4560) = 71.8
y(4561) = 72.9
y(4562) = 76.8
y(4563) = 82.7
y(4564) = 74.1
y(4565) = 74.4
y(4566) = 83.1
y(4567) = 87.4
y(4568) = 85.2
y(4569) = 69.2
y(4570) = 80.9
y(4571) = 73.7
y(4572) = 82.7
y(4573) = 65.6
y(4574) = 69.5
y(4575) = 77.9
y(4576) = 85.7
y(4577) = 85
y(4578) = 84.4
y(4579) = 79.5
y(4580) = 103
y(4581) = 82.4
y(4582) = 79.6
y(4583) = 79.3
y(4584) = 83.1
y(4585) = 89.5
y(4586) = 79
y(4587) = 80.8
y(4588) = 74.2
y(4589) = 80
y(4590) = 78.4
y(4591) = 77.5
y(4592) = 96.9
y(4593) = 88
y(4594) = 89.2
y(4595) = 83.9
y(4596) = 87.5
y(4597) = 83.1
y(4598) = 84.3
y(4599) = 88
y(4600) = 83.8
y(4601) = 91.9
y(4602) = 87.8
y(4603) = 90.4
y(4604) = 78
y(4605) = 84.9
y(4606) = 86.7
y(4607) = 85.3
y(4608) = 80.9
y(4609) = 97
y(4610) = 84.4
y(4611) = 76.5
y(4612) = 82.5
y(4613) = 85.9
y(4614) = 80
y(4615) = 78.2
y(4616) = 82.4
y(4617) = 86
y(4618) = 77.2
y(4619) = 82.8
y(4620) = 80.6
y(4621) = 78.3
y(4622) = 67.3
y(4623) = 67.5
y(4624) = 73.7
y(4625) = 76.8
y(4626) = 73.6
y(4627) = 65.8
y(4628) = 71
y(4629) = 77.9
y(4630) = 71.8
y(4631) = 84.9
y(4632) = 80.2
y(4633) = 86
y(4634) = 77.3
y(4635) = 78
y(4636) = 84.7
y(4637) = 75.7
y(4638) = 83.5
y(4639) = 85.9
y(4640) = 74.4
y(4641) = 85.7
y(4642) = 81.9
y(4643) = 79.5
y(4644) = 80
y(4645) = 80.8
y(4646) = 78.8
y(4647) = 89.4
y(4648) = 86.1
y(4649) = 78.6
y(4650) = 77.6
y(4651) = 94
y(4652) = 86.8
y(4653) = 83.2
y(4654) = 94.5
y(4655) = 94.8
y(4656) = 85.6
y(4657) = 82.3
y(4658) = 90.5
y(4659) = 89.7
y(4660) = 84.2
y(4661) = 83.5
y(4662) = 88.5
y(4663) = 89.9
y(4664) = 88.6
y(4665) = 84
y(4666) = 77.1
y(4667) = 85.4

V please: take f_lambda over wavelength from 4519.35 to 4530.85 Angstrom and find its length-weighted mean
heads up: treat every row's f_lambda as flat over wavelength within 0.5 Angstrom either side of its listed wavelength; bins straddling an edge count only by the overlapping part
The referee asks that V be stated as 72.3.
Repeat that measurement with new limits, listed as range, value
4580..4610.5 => 84.8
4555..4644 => 80.5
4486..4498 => 65.7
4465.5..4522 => 69.2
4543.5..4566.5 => 72.9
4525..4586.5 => 75.7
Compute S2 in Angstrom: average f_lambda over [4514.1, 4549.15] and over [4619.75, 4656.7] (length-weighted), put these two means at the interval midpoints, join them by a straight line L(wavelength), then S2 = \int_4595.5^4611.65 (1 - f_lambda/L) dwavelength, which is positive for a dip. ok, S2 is -1.5 Angstrom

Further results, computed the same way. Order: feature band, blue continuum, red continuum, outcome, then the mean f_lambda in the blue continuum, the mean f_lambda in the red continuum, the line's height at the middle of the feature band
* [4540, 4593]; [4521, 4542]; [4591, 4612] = 1.0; 72.4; 86.1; 79.3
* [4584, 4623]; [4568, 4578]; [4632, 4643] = -2.0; 77.5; 81.2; 79.2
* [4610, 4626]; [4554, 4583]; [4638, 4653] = 0.5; 77.8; 82.9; 81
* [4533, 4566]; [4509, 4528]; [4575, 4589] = 2.1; 74.5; 83.2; 78.7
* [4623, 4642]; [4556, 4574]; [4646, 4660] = 1.4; 76.2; 86.8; 84.3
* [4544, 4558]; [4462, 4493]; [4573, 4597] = 1.1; 66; 82.9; 77.5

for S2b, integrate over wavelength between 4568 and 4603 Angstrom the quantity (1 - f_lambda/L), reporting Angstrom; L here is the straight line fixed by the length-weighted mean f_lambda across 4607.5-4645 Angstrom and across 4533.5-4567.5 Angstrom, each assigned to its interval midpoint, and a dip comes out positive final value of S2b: -2.8 Angstrom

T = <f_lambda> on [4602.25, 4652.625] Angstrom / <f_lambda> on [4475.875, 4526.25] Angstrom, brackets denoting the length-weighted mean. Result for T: 1.2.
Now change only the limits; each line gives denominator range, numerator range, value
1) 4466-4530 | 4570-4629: 1.18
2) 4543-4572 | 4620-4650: 1.05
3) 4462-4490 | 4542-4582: 1.16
